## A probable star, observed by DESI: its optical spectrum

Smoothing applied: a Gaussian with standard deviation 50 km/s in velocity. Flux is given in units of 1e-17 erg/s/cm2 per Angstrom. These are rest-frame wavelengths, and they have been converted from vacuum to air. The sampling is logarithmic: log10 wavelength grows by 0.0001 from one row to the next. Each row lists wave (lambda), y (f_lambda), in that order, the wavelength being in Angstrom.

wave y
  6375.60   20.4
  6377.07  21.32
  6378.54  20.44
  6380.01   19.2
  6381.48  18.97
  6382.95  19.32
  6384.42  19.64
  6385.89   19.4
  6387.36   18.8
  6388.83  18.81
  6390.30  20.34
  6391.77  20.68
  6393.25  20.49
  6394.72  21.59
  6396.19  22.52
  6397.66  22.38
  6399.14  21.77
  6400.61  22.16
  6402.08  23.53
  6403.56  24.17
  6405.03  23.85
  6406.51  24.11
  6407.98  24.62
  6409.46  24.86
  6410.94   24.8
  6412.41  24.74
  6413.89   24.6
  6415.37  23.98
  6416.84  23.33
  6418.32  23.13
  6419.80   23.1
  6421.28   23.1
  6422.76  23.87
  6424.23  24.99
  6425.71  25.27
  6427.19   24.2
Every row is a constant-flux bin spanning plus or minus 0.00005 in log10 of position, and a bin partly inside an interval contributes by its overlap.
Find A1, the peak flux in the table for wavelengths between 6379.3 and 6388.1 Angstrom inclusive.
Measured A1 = 19.64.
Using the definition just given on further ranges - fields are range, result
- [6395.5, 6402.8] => 23.53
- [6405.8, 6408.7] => 24.62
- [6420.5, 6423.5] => 23.87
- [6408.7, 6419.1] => 24.86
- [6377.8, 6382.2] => 20.44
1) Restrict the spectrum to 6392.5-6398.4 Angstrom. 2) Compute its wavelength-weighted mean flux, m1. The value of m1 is 21.7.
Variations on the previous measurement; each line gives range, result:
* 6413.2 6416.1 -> 24.3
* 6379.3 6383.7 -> 19.2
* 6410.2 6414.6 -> 24.7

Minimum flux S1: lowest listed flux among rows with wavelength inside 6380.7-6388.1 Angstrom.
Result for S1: 18.8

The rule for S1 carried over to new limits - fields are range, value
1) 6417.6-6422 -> 23.1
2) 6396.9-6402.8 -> 21.77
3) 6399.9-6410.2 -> 22.16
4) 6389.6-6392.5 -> 20.34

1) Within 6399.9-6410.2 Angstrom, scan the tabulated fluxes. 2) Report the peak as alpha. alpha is 24.86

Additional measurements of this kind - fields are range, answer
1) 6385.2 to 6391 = 20.34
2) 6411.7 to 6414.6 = 24.74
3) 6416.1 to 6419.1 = 23.33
